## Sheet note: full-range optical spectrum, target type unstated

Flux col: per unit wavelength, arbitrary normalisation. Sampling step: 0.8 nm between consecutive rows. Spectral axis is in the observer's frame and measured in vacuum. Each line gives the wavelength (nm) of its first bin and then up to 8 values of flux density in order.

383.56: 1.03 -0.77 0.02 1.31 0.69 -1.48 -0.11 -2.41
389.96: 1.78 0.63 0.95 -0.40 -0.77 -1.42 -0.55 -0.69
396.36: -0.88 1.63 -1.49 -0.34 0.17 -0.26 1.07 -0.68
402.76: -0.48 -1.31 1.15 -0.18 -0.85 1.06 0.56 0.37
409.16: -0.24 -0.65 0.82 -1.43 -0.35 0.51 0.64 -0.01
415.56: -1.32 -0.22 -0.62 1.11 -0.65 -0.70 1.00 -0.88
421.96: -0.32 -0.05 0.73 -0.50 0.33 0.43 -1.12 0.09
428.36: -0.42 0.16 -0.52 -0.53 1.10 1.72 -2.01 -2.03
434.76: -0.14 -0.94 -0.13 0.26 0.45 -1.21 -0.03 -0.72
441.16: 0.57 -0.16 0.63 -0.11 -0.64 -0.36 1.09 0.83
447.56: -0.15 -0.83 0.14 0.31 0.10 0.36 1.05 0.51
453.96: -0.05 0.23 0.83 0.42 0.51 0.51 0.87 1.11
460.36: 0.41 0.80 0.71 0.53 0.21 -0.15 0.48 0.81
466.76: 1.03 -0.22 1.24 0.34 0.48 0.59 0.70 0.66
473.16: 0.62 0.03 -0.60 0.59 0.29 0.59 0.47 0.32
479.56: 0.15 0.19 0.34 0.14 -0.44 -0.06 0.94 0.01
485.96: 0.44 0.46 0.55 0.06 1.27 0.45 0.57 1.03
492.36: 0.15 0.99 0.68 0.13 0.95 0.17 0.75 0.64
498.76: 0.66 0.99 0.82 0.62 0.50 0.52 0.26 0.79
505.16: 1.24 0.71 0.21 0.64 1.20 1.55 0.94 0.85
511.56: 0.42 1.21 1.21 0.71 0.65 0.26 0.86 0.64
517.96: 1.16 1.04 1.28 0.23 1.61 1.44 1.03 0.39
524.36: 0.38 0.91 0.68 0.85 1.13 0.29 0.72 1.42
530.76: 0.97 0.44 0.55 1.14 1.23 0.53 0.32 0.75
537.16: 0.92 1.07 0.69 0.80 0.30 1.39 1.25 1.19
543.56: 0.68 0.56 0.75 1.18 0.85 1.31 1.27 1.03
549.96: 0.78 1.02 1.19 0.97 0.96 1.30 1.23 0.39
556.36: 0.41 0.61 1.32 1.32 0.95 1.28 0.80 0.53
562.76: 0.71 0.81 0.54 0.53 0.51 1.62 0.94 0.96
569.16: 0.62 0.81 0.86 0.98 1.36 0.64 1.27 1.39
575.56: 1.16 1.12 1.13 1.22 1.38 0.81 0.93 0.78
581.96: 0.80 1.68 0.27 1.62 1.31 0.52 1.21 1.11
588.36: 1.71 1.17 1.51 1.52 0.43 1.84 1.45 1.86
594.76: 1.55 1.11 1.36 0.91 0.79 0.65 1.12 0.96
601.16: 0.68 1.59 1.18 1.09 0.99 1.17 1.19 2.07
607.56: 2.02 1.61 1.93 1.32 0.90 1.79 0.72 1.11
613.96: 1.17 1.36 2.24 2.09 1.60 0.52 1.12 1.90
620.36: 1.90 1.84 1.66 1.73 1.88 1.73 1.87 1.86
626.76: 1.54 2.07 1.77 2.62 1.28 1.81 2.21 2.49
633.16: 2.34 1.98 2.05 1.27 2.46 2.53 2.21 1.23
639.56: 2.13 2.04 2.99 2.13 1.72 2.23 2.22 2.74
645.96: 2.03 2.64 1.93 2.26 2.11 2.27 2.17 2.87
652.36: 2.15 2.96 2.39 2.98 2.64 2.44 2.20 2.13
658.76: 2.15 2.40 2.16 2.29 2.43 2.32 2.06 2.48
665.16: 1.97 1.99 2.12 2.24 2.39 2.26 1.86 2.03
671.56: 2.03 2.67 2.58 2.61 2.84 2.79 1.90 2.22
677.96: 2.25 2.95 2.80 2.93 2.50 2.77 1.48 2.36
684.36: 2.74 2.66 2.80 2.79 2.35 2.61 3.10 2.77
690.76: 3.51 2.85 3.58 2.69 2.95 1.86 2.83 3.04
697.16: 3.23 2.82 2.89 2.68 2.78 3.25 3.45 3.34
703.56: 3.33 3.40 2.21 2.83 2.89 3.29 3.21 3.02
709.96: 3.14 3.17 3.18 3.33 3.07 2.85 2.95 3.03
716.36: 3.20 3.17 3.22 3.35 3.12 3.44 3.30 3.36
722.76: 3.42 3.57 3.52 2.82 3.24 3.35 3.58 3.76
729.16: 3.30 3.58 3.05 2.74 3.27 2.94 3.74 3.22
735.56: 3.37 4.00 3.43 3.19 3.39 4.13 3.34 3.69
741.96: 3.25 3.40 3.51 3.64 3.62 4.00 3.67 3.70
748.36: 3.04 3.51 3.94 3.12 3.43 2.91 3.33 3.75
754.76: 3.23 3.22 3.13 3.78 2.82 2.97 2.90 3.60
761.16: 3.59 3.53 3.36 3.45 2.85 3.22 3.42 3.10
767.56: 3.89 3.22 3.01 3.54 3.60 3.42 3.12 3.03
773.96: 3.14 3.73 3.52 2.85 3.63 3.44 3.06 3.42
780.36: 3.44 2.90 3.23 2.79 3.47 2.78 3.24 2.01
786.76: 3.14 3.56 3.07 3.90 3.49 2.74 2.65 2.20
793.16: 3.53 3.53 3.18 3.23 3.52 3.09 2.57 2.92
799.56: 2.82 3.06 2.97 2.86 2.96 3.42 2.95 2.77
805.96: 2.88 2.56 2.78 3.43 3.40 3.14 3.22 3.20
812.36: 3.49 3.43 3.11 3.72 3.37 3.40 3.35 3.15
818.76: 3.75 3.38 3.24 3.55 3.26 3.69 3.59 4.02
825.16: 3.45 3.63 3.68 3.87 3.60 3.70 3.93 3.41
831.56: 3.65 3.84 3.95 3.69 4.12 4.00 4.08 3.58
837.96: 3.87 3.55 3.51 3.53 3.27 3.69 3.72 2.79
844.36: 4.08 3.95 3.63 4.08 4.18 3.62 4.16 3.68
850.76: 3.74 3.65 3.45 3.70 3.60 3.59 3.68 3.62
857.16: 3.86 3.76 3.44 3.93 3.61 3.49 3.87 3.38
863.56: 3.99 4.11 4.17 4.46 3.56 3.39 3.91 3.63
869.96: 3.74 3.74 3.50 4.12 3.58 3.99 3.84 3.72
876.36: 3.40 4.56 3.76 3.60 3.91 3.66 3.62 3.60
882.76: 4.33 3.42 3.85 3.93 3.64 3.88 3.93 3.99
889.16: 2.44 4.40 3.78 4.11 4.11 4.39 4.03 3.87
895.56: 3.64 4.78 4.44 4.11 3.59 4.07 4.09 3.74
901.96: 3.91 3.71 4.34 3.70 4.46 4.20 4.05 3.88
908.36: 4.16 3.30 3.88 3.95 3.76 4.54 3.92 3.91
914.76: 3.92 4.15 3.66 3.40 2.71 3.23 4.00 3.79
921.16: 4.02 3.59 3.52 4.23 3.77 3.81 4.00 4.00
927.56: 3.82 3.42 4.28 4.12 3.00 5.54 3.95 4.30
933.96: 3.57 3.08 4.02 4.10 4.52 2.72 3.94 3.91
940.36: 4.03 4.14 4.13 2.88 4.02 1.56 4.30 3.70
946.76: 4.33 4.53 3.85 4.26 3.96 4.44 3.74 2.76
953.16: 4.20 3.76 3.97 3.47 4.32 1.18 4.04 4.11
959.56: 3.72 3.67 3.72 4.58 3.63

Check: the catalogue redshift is 0.557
